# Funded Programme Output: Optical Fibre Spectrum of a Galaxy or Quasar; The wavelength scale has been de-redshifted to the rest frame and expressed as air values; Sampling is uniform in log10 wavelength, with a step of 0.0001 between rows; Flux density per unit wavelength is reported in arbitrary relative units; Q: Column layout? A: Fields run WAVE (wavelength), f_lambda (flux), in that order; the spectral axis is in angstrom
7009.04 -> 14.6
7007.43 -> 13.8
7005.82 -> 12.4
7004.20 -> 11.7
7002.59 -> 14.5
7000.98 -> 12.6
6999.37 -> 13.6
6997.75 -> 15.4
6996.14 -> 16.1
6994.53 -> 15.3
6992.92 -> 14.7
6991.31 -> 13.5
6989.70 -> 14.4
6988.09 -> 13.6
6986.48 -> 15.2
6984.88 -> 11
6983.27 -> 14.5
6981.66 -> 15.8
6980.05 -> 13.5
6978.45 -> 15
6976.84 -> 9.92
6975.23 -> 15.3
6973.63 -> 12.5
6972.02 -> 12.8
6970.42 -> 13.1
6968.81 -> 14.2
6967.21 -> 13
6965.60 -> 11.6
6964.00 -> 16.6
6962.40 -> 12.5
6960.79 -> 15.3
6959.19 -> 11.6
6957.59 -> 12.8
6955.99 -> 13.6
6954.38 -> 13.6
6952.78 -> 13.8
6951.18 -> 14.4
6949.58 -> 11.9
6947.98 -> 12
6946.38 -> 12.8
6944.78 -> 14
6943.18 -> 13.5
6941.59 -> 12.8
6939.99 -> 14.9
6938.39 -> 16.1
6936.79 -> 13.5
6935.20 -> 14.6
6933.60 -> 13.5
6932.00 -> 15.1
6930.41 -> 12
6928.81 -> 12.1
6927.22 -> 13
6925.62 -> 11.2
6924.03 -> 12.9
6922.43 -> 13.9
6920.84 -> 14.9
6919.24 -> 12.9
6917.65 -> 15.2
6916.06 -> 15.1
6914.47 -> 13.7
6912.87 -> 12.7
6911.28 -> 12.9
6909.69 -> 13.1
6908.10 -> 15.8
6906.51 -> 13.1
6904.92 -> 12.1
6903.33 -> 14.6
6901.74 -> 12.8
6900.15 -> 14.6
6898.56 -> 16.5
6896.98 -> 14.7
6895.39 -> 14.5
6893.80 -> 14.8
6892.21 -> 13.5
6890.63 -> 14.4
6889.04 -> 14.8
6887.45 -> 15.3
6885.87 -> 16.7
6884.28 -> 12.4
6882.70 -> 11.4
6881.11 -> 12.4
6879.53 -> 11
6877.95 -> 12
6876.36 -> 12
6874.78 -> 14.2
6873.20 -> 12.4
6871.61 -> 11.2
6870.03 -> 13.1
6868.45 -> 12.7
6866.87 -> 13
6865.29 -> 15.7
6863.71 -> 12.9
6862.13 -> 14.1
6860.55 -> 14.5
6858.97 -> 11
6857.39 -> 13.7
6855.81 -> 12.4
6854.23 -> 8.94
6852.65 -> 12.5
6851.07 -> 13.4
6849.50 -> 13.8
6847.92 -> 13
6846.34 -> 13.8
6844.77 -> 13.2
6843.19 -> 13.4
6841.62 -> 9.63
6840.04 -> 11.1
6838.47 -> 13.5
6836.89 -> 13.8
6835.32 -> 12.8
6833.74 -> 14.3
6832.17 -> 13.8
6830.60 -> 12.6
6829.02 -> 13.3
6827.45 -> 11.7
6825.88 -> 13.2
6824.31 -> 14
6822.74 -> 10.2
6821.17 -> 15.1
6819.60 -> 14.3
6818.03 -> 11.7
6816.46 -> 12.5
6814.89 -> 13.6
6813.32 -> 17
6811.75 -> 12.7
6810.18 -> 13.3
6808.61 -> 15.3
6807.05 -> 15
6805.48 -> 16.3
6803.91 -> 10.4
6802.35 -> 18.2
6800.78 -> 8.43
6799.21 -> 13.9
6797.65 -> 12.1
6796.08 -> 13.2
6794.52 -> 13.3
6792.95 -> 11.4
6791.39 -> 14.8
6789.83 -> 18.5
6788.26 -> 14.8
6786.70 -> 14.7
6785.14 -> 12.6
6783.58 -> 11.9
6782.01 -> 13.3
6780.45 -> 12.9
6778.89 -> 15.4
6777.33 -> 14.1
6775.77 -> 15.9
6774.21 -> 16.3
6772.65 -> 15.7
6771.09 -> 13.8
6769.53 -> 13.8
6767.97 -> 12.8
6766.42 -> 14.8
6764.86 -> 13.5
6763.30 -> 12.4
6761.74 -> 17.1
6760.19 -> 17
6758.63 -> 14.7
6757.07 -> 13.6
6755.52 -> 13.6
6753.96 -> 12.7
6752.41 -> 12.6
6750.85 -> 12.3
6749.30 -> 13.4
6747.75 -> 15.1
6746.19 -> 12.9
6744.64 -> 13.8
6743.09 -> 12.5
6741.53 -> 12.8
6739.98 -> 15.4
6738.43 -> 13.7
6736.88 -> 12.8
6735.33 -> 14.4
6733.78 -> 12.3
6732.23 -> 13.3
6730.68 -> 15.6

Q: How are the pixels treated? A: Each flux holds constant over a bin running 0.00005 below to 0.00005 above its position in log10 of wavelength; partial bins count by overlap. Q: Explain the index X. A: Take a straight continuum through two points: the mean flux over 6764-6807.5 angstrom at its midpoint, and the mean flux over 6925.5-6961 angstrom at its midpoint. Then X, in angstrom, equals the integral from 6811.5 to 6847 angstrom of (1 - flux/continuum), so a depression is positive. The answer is 1.9 angstrom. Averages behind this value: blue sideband 14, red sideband 13.4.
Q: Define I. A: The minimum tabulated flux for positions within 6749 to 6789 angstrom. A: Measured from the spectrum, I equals 11.9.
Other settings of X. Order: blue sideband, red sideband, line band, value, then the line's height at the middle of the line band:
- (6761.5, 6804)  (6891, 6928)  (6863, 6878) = 0.99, 13.9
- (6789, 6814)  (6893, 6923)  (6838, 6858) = 2.23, 14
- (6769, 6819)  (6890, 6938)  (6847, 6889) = 2.78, 13.9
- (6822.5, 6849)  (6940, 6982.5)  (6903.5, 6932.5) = -0.48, 13.2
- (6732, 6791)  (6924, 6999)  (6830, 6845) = 1.18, 13.9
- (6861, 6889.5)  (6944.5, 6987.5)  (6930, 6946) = -0.81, 13.3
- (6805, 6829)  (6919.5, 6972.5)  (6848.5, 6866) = 0.80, 13.6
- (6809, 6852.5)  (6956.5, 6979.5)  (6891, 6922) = -1.98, 13.2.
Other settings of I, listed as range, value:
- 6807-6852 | 9.63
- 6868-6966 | 11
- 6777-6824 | 8.43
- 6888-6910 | 12.1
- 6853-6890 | 8.94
